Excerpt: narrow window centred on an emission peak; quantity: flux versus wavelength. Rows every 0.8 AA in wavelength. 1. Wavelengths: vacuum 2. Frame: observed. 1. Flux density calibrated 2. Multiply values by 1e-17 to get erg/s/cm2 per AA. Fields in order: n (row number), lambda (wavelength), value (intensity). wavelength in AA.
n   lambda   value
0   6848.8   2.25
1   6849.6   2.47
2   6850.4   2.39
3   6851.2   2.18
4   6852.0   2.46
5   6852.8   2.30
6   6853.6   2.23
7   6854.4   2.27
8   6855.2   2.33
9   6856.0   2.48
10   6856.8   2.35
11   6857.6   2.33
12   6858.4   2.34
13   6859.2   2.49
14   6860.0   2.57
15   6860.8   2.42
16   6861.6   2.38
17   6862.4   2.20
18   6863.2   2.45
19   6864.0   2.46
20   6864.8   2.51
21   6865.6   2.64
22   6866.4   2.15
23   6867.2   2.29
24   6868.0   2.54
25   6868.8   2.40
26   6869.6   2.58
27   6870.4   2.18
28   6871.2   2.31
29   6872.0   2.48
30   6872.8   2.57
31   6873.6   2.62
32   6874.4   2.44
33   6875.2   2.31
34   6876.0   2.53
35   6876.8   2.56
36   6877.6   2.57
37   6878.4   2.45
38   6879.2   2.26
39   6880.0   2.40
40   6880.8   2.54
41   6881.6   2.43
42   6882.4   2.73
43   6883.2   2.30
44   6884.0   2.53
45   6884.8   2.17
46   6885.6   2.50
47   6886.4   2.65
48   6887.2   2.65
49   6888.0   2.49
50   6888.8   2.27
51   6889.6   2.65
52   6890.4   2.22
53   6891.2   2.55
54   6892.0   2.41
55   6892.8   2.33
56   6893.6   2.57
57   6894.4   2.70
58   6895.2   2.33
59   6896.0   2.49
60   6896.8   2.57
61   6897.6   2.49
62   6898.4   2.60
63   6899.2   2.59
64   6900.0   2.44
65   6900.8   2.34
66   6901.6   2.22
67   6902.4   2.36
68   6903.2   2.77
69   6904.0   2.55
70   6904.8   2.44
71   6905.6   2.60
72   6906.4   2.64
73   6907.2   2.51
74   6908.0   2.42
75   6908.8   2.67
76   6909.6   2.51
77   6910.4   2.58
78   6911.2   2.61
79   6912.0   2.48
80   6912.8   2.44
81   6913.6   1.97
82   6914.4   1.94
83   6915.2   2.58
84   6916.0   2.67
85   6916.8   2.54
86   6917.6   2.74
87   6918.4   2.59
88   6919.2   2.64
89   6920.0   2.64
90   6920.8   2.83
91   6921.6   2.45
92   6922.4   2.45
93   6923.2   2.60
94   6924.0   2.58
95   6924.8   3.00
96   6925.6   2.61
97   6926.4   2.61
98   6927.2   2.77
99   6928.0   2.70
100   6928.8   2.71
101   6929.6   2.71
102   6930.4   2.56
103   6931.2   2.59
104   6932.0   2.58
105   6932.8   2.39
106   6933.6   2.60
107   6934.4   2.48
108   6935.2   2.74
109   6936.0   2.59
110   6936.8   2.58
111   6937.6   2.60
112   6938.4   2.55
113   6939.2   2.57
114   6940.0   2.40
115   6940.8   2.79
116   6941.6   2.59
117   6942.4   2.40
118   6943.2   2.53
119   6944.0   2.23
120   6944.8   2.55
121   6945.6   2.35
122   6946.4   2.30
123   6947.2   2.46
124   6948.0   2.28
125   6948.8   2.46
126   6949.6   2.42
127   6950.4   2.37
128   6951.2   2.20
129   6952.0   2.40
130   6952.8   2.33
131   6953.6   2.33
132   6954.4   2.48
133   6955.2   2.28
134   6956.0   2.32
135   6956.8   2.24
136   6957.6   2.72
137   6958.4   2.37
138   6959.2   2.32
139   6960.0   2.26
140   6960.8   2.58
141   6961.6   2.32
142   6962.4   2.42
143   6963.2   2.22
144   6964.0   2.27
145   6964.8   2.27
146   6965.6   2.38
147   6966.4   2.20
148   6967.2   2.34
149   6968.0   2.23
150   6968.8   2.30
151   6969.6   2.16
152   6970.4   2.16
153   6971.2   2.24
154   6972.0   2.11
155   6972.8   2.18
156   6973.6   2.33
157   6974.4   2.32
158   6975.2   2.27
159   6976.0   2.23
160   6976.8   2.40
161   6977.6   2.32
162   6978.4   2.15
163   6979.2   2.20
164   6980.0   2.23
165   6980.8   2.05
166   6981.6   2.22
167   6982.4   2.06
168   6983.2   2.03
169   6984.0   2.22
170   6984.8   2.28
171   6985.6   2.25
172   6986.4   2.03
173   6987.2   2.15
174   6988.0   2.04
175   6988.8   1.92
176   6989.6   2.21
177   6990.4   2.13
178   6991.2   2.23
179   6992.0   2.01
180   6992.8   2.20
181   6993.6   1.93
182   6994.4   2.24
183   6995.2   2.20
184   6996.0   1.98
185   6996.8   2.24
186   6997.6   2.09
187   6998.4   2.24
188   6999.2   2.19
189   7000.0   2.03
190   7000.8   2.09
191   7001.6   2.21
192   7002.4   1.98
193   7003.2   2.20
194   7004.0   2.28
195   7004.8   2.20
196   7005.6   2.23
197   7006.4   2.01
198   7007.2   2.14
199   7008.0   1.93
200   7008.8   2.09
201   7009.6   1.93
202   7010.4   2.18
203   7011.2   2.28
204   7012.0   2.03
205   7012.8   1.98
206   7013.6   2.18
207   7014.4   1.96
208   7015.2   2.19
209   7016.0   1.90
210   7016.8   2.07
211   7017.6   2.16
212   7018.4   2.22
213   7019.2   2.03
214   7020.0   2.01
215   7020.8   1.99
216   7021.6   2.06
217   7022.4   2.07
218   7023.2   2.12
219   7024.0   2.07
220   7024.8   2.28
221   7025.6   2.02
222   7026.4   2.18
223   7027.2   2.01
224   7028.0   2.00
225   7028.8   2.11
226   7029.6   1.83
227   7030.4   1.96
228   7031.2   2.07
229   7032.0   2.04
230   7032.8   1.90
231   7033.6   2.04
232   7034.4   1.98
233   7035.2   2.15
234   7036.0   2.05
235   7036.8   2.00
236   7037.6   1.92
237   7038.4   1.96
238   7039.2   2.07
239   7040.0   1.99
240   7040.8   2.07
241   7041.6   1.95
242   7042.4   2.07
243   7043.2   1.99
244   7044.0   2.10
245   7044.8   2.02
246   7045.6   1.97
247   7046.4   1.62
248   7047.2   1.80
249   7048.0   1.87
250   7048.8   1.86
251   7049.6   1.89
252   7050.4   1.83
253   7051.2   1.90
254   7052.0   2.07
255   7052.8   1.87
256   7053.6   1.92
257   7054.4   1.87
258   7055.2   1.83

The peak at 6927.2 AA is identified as C III]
